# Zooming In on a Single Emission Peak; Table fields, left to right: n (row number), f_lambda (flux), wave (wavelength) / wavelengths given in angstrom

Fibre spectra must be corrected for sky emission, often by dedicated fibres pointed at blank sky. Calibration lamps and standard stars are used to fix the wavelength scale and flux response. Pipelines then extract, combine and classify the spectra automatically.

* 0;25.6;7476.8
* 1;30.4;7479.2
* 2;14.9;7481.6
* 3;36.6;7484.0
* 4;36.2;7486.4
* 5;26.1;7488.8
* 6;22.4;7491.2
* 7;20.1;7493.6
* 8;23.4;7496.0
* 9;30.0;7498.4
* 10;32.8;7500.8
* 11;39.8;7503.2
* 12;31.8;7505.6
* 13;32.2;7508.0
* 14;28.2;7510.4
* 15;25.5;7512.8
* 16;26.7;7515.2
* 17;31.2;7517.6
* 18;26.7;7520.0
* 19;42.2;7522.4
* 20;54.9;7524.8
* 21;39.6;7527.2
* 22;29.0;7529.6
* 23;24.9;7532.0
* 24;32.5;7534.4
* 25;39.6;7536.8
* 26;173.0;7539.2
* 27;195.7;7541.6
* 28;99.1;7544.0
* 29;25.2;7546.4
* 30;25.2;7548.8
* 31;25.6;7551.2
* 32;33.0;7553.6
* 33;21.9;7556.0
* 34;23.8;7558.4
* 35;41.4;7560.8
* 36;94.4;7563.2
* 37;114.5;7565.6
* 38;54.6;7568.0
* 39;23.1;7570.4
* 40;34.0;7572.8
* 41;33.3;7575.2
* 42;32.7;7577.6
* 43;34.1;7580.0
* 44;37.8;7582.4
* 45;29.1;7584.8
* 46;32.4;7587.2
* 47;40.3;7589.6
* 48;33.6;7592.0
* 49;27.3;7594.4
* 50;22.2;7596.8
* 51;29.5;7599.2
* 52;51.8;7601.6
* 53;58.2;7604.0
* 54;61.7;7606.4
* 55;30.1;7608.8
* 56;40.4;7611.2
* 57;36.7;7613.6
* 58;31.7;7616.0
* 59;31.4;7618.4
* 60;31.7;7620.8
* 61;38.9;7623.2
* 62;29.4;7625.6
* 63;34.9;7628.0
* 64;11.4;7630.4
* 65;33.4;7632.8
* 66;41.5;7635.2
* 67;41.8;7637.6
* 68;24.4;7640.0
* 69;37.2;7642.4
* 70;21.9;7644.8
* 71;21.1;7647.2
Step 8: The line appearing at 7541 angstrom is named H-alpha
